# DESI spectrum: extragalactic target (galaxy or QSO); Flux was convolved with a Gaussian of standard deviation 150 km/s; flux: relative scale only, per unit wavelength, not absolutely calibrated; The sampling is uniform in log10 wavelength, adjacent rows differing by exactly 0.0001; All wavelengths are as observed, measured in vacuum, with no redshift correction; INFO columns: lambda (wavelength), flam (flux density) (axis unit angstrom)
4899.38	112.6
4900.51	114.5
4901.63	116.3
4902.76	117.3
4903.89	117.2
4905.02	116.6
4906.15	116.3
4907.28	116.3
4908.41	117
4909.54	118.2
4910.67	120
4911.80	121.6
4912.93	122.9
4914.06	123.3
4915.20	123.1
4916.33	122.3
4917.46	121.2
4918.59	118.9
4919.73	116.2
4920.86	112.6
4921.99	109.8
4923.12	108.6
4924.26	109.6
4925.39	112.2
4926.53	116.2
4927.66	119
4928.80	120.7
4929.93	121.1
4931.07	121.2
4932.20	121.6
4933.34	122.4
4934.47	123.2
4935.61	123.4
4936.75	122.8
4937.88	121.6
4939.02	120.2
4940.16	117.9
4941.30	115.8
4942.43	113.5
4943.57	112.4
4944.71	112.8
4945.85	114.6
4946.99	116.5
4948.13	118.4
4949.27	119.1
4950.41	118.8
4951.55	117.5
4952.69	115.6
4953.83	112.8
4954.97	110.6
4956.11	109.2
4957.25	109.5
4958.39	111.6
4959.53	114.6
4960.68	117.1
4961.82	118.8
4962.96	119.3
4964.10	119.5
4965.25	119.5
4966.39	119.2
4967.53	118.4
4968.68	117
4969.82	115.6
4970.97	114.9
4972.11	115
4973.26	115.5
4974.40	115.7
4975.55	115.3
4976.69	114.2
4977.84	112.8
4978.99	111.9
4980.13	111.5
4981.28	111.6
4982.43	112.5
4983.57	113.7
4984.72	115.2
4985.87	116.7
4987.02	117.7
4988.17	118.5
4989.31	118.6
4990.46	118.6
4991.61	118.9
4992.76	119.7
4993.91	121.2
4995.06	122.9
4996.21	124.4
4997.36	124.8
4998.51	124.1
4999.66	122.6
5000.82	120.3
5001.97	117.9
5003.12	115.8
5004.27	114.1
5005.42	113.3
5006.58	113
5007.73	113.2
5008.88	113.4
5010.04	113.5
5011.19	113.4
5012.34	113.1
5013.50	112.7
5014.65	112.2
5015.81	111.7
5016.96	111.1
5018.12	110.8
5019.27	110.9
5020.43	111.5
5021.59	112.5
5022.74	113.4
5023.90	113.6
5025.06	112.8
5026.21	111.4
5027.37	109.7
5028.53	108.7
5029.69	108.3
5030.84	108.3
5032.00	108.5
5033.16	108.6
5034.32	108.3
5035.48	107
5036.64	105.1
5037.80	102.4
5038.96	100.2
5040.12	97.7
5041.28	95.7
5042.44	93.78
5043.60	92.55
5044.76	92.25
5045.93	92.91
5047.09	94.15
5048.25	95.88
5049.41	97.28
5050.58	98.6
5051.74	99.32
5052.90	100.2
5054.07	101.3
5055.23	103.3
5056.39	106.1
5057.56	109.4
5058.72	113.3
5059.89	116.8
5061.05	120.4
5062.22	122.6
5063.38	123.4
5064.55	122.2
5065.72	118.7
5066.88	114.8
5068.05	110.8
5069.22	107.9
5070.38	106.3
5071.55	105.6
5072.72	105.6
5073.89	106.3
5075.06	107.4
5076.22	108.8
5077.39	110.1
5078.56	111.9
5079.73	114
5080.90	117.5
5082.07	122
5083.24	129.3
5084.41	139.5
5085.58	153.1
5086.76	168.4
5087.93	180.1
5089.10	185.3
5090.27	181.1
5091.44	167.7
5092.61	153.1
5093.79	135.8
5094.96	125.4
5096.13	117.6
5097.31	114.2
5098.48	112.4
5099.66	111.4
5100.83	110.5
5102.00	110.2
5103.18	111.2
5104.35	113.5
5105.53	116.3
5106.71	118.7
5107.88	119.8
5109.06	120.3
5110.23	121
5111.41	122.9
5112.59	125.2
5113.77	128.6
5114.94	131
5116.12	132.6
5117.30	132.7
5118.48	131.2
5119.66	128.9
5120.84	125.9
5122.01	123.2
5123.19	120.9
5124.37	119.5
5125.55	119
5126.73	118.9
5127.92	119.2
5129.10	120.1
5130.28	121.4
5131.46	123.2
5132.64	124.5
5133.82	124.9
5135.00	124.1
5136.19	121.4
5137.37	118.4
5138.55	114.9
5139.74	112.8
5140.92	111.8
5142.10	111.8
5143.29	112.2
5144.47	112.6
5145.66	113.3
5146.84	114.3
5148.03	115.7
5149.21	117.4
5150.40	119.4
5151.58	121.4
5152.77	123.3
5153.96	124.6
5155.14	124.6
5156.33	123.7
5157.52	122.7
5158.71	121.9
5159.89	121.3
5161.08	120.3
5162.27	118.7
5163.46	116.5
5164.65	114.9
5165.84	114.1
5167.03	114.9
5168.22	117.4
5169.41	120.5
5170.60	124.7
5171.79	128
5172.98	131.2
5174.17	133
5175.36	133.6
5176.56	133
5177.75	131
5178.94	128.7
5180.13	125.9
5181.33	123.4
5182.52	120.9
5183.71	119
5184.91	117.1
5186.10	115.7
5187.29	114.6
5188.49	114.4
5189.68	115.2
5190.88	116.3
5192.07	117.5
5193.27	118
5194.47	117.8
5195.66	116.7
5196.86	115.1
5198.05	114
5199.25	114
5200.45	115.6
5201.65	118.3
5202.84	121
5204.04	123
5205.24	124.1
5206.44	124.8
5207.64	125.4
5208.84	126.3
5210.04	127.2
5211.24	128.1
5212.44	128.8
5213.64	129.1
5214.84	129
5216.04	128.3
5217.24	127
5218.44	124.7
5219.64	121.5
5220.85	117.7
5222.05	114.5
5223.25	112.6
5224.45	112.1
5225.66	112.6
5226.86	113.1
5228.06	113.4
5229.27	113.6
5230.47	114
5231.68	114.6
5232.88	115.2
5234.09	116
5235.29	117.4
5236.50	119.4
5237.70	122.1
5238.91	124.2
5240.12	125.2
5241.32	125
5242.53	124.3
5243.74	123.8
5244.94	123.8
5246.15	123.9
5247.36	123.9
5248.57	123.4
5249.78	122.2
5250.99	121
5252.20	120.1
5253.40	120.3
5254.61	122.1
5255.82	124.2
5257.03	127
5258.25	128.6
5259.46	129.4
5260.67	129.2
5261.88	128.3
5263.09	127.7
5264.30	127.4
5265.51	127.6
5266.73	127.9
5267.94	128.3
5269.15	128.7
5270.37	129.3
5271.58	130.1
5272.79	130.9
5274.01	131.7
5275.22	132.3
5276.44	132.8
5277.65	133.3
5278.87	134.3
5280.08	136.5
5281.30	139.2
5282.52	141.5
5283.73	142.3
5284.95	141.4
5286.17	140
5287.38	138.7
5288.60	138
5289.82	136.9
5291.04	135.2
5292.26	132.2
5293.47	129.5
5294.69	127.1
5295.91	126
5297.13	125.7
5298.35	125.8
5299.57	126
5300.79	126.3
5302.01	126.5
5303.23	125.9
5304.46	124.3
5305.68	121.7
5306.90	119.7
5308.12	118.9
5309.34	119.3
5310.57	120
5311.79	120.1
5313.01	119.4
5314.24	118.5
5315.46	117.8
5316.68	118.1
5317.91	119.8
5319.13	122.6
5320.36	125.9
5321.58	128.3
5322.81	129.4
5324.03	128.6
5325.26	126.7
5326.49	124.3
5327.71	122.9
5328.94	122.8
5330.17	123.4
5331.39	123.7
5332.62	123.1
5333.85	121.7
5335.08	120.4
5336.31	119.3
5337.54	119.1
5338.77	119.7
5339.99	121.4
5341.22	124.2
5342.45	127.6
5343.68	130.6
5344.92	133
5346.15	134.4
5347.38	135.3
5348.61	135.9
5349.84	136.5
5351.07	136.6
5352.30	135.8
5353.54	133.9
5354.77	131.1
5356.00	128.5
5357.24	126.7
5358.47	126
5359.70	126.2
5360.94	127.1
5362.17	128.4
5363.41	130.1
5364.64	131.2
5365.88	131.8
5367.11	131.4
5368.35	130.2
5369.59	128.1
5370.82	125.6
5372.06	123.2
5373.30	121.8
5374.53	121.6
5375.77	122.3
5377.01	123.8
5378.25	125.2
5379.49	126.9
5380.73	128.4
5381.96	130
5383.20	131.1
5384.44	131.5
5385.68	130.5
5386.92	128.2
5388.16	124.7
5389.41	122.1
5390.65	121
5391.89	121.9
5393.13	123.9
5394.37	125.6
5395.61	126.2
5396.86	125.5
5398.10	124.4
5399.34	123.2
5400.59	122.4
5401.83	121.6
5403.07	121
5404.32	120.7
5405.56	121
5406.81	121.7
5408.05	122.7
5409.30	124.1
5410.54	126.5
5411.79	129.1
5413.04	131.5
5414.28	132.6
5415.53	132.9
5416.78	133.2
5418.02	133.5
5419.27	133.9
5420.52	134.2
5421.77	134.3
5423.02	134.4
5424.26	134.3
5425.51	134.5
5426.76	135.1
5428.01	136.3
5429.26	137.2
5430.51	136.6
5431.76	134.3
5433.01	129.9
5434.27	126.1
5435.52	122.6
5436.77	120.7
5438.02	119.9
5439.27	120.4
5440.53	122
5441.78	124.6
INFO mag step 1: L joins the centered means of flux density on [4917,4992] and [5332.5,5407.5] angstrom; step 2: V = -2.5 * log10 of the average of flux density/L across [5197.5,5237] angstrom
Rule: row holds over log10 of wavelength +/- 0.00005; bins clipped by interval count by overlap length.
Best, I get 0.026 mag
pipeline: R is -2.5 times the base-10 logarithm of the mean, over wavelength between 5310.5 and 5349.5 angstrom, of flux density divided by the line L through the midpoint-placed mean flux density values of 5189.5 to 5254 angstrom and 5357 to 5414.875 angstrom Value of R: 0.00 mag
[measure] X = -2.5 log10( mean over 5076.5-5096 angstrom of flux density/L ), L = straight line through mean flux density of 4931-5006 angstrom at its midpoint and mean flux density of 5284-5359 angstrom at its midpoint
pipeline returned -0.18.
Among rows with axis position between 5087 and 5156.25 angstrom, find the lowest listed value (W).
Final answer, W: 110.2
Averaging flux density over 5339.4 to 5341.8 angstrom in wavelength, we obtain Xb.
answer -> 123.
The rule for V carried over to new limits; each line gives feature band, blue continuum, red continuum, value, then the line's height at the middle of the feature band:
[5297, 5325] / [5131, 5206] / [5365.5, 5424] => 0.012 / 124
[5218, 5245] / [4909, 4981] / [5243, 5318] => 0.071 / 126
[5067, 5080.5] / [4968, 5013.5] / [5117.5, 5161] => 0.092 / 119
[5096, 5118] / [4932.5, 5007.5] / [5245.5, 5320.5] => 0.019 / 122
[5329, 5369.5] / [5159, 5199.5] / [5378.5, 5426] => -0.020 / 126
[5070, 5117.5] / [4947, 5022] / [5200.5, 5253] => -0.077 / 118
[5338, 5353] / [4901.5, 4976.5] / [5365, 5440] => -0.039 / 126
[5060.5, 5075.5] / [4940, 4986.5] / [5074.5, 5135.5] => 0.101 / 124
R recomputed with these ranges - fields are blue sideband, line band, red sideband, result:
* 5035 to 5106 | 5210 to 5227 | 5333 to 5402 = 0.000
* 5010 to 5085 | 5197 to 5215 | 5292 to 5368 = -0.039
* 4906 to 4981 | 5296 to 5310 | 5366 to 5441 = 0.012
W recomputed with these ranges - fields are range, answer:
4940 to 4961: 109.2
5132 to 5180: 111.8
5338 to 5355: 119.7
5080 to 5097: 117.5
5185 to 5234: 112.1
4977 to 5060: 92.25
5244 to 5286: 120.1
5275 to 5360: 117.8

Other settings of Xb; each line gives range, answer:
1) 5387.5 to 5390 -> 123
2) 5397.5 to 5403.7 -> 122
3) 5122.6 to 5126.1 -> 120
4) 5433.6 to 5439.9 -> 122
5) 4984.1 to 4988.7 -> 117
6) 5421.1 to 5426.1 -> 135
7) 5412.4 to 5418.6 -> 133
